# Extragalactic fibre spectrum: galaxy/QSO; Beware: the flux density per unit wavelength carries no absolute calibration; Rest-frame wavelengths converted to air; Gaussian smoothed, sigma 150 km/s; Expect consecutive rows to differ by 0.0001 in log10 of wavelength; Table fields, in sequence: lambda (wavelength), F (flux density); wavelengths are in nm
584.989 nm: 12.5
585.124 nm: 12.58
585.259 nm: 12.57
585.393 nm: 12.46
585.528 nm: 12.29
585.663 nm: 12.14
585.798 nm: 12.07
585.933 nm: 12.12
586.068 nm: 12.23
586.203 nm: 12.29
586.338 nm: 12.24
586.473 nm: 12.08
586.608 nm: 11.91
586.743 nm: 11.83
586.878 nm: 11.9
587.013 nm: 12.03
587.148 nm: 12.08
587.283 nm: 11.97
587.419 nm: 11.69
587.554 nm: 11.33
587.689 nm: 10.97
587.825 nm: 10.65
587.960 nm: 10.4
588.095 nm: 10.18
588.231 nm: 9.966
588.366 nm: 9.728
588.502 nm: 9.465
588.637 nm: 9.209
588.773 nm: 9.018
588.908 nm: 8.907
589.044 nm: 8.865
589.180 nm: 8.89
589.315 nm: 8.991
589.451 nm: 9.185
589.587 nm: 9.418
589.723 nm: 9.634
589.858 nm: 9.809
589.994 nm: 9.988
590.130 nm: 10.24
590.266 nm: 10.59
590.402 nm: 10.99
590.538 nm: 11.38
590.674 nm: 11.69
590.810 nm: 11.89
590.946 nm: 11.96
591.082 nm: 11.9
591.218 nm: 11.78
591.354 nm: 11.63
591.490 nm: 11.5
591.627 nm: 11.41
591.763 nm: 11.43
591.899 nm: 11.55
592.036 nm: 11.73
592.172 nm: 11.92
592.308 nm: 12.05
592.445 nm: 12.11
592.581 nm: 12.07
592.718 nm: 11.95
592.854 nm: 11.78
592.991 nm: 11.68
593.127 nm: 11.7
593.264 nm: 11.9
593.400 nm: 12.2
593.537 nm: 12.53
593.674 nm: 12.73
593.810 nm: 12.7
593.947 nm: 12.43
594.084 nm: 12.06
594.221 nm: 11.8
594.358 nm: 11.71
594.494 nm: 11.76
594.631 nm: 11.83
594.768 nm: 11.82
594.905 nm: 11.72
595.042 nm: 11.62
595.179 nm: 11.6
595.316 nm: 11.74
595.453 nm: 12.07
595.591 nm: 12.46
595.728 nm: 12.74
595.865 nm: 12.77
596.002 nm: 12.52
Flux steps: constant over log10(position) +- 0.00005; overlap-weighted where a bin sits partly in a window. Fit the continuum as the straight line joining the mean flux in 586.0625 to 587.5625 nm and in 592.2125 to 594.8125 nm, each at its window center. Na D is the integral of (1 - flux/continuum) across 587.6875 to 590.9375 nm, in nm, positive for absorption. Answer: 0.54 nm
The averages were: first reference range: 12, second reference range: 12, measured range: 10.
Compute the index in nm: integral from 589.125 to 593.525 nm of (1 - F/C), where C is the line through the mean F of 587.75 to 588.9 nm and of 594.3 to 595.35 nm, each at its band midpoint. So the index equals -0.20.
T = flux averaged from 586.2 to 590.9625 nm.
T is 10.6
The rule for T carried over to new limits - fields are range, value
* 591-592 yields 11.6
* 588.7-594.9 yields 11.2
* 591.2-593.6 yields 11.8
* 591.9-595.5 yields 12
